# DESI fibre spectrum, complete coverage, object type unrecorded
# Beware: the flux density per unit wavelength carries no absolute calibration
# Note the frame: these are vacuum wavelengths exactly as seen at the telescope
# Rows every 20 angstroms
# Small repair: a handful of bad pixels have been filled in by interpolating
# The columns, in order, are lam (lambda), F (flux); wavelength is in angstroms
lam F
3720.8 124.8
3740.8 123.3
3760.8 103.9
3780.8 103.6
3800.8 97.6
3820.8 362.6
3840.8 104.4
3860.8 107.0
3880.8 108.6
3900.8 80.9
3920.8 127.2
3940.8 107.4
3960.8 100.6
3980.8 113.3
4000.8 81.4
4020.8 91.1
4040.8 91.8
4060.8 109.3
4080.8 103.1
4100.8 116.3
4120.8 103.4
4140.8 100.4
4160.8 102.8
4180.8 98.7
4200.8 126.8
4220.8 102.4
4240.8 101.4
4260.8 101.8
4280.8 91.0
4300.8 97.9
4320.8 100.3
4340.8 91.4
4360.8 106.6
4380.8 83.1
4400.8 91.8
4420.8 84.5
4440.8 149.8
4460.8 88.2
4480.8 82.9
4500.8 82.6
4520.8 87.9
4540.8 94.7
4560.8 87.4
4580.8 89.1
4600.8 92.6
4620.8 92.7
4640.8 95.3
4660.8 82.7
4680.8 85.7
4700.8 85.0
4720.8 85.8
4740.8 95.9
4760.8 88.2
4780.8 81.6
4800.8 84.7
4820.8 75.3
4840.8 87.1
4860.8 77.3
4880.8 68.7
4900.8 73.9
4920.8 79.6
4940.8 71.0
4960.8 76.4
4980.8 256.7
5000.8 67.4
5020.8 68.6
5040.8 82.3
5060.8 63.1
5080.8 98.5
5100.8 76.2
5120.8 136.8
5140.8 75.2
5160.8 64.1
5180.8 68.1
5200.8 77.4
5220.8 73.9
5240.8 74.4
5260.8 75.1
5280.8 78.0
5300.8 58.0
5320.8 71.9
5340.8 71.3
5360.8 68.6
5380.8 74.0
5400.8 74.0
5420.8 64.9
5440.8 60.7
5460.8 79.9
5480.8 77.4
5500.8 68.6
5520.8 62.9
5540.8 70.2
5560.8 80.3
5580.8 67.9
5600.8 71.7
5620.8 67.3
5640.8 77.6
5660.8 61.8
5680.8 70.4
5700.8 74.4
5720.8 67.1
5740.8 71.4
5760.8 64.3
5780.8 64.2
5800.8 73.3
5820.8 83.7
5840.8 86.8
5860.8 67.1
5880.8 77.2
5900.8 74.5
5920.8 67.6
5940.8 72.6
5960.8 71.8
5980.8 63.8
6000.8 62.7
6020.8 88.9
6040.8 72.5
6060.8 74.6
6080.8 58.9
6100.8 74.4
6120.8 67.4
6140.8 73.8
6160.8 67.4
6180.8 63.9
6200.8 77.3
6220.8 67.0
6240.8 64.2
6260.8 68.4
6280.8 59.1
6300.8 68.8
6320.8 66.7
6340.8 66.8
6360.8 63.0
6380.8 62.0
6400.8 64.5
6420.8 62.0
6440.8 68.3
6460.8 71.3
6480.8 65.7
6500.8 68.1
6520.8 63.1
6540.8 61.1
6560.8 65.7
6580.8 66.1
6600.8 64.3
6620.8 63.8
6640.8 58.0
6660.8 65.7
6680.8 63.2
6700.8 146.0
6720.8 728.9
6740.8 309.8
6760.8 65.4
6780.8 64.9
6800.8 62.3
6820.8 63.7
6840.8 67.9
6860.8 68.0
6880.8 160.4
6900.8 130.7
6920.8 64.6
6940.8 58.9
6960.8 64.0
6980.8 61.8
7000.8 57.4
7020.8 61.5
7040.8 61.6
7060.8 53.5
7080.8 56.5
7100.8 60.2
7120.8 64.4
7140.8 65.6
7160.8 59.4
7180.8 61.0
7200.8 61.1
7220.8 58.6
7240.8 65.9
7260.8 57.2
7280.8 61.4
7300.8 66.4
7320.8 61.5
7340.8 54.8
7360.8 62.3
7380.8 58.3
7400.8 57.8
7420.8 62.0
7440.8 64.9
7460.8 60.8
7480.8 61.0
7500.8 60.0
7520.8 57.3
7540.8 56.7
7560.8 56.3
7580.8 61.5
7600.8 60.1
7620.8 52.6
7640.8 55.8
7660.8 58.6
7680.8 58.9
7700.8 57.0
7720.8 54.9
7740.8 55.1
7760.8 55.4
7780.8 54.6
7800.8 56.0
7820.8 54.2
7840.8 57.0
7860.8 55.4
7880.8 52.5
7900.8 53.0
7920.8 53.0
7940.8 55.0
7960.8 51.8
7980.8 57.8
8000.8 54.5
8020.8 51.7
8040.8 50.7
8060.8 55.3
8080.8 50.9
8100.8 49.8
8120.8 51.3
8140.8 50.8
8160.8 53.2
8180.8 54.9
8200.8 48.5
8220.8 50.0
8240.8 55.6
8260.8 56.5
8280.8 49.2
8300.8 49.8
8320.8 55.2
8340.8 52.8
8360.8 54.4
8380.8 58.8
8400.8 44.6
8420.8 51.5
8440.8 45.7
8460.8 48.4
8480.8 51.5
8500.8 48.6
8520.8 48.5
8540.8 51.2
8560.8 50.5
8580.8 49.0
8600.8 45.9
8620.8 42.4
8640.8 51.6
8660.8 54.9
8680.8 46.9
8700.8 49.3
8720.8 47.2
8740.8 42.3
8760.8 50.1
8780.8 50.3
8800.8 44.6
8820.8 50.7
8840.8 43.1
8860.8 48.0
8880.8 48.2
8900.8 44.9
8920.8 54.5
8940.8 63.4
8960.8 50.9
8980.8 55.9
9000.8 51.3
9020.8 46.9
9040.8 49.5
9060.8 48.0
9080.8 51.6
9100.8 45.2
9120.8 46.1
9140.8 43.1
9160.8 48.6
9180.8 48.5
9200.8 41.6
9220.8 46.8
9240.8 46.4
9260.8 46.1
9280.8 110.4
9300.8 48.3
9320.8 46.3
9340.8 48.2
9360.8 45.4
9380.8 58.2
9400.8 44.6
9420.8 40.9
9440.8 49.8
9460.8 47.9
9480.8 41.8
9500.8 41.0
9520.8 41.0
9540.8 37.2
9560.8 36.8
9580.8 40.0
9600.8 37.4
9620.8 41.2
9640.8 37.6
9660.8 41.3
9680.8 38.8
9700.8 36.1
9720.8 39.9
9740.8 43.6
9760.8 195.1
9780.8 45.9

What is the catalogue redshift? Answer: 0.024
